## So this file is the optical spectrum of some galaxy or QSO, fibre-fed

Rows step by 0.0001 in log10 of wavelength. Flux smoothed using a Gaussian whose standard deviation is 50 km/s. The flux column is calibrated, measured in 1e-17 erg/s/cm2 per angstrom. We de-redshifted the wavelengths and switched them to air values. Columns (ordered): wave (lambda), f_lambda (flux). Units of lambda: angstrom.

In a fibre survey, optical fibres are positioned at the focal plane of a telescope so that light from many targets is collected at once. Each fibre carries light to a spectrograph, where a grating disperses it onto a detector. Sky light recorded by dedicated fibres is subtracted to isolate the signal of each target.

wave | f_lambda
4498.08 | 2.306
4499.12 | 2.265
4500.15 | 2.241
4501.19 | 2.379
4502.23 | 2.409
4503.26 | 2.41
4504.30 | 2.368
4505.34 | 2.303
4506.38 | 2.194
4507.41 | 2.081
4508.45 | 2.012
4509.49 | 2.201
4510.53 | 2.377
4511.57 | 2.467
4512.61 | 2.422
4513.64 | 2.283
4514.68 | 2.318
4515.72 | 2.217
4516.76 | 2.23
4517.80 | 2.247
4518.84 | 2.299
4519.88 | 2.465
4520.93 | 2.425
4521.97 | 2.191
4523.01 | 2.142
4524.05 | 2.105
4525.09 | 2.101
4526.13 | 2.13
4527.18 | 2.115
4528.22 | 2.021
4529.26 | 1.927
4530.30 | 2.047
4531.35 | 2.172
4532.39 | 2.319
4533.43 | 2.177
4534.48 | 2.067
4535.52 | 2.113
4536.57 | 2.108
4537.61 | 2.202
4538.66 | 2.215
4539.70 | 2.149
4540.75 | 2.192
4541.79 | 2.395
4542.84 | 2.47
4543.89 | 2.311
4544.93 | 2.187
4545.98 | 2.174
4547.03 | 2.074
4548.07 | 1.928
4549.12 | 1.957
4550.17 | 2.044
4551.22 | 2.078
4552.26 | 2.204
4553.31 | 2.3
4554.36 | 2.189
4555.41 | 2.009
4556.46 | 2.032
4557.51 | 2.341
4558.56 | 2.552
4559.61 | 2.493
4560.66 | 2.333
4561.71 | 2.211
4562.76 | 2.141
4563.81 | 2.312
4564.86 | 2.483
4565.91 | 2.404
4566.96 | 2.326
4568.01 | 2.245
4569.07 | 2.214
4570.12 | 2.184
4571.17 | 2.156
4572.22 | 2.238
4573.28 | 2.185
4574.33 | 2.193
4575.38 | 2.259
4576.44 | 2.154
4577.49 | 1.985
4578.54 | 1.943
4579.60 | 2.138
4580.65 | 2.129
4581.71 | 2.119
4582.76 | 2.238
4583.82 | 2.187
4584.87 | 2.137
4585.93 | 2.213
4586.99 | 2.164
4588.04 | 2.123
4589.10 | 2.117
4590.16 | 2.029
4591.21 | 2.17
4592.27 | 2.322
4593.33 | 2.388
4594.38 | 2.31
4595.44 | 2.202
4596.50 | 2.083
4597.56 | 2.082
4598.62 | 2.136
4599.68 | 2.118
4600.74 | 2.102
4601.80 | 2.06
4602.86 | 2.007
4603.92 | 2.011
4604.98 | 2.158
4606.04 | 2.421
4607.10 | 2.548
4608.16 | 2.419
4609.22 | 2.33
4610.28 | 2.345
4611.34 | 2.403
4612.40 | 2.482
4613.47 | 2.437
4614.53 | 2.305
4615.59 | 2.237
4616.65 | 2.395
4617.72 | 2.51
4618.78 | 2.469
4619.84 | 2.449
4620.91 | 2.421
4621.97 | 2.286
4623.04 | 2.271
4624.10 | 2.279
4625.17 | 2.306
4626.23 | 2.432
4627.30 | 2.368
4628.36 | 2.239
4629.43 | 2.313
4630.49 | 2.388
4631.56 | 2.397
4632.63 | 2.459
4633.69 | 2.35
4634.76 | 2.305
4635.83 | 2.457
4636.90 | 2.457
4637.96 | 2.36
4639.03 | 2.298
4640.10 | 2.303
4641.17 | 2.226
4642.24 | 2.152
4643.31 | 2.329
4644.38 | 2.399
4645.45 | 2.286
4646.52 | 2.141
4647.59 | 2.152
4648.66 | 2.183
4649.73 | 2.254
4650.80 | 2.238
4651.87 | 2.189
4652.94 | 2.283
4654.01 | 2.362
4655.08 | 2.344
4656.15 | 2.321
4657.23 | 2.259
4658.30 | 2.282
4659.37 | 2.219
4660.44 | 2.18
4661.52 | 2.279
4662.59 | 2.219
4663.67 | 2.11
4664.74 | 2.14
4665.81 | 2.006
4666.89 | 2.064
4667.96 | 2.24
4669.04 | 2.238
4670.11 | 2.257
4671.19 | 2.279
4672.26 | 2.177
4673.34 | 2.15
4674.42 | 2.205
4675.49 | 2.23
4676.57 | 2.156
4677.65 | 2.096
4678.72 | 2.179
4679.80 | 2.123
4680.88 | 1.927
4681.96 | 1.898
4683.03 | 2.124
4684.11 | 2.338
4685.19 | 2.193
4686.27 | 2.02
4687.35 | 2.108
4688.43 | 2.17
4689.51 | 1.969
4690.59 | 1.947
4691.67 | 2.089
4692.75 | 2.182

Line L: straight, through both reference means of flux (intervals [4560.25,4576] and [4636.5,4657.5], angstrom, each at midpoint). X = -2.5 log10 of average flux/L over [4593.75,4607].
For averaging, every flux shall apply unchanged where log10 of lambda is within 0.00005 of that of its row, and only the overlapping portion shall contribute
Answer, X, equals 0.05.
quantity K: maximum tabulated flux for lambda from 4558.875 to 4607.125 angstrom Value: 2.548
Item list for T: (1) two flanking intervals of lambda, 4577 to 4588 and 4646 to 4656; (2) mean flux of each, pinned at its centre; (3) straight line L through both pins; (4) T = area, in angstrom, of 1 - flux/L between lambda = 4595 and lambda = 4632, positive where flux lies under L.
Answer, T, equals -2.0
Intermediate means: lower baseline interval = 2.13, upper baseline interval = 2.24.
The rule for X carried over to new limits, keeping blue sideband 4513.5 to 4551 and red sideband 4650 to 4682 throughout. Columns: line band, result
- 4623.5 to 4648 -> -0.06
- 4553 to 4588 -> -0.02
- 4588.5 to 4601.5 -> 0.01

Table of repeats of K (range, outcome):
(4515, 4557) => 2.47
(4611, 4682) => 2.51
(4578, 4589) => 2.238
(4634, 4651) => 2.457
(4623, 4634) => 2.459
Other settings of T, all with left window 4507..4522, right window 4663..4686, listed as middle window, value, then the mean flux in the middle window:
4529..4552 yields 1.12 angstrom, 2.15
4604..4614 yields -0.78 angstrom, 2.38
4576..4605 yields 1.10 angstrom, 2.14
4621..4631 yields -0.62 angstrom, 2.33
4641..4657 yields -0.65 angstrom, 2.26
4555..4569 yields -0.33 angstrom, 2.3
